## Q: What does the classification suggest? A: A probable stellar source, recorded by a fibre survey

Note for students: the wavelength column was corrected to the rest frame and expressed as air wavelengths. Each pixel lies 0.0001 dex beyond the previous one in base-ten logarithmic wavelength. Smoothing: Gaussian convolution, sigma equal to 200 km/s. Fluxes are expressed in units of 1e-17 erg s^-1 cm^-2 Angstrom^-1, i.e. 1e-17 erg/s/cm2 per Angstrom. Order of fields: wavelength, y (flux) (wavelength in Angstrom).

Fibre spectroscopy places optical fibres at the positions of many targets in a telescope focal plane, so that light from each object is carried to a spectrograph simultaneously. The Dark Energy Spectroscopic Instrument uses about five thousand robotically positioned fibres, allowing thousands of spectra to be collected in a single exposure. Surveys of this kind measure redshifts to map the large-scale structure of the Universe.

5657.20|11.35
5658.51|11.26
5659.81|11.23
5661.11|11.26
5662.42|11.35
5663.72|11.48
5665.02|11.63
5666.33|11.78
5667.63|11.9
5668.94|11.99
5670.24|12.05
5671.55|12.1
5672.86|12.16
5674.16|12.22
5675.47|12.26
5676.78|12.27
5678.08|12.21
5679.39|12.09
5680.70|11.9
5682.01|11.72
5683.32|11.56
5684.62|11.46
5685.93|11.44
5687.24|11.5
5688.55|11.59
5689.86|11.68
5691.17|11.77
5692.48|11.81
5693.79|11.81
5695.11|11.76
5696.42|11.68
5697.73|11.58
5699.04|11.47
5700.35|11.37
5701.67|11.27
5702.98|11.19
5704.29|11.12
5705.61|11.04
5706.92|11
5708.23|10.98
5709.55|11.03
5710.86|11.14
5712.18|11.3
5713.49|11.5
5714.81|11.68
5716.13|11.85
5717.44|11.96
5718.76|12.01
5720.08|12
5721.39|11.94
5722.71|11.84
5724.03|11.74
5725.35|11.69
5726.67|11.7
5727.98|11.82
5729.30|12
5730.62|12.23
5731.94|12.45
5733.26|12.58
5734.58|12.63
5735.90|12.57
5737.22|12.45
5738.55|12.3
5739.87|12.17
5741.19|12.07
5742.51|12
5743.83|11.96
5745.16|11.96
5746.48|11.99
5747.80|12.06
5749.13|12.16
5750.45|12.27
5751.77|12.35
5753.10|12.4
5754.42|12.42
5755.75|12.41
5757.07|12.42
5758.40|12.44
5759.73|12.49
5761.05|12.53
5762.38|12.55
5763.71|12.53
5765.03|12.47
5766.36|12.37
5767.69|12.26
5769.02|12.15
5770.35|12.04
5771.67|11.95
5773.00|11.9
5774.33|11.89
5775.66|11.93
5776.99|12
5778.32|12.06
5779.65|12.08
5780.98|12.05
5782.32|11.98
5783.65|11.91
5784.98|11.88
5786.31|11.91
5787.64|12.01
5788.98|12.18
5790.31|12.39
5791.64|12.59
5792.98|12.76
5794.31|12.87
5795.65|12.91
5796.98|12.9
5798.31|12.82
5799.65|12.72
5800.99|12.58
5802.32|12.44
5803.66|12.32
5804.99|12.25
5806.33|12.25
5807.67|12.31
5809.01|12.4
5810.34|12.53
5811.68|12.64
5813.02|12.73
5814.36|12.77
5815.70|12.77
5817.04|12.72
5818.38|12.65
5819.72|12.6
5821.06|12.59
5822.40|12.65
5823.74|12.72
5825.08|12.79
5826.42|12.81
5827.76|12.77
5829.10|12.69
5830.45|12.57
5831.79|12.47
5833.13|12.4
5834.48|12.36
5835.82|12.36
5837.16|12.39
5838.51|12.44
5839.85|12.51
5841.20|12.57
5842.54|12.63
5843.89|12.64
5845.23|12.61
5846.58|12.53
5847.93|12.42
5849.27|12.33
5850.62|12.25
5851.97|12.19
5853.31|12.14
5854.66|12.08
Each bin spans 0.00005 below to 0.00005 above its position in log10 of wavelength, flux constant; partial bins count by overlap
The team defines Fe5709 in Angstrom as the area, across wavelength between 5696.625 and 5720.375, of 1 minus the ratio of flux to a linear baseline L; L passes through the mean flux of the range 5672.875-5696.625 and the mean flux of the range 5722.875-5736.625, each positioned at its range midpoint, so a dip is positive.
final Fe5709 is 1.1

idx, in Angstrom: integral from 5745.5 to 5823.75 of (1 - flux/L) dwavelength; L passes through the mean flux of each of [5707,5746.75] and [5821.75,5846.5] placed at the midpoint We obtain -0.6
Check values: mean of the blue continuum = 11.9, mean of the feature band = 12.4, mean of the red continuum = 12.6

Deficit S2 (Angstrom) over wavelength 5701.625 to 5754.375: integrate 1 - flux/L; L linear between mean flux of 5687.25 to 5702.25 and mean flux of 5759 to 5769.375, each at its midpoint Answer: 0.56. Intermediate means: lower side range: 11.6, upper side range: 12.4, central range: 11.9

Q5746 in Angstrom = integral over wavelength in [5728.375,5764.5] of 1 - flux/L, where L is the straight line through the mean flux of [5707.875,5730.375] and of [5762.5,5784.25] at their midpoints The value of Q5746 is -1.3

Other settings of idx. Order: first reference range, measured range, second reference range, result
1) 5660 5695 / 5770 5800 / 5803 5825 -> 0.4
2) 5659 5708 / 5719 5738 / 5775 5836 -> -0.3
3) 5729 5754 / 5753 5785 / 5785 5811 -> 0.4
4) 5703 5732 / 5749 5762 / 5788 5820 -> -0.4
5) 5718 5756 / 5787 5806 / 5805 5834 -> -0.1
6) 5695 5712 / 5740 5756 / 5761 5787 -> -0.5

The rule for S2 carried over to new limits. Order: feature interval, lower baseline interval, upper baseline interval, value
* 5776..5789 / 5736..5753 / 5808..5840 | 0.4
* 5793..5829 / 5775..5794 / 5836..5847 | -0.9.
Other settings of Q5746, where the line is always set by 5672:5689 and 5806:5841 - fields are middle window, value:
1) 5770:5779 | 0.3 Angstrom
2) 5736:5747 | 0.0 Angstrom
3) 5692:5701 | 0.2 Angstrom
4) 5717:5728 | 0.2 Angstrom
